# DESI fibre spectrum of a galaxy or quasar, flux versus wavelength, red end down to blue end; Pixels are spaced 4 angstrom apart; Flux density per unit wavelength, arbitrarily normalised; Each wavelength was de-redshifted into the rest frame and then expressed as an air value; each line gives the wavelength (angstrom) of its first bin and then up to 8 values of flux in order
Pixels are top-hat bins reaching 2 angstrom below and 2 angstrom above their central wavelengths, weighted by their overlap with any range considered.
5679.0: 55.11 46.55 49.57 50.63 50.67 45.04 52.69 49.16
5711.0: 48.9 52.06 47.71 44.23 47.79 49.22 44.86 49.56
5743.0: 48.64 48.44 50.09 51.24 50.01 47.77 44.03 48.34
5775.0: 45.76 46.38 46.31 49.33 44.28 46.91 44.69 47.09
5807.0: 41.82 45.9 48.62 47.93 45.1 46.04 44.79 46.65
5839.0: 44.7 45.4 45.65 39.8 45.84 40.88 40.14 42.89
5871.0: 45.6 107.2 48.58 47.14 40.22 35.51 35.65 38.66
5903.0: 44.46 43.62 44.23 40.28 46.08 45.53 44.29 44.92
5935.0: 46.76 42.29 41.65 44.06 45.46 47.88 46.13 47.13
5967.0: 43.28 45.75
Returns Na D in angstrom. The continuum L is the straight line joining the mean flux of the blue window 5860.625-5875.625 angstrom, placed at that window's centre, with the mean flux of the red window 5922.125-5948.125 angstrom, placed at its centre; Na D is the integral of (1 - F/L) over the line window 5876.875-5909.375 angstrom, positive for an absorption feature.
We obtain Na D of 5.4 angstrom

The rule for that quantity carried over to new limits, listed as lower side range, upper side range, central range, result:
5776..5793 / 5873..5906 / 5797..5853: 2.8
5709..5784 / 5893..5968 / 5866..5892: -4.9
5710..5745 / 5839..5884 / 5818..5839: 1.5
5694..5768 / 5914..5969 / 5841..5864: 1.6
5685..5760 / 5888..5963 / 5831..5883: -4.7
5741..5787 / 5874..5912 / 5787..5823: 1.2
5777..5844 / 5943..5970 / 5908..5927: 0.6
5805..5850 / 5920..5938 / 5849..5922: -0.9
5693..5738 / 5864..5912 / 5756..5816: 2.0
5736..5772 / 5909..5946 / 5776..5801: 0.7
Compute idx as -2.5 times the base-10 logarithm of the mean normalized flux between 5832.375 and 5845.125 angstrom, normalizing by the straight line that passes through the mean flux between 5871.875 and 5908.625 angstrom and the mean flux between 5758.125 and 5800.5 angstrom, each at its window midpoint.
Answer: 0.05 mag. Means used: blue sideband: 46.6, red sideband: 49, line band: 45.5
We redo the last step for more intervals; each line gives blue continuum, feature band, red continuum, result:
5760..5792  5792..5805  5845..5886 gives 0.03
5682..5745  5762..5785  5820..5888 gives 0.05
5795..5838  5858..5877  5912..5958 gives -0.23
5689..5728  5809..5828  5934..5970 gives 0.01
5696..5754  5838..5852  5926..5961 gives 0.06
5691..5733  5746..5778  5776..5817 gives -0.02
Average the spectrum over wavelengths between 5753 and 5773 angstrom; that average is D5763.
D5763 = 48.3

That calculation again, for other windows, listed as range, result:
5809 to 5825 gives 46.9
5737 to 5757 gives 49.6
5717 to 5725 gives 46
